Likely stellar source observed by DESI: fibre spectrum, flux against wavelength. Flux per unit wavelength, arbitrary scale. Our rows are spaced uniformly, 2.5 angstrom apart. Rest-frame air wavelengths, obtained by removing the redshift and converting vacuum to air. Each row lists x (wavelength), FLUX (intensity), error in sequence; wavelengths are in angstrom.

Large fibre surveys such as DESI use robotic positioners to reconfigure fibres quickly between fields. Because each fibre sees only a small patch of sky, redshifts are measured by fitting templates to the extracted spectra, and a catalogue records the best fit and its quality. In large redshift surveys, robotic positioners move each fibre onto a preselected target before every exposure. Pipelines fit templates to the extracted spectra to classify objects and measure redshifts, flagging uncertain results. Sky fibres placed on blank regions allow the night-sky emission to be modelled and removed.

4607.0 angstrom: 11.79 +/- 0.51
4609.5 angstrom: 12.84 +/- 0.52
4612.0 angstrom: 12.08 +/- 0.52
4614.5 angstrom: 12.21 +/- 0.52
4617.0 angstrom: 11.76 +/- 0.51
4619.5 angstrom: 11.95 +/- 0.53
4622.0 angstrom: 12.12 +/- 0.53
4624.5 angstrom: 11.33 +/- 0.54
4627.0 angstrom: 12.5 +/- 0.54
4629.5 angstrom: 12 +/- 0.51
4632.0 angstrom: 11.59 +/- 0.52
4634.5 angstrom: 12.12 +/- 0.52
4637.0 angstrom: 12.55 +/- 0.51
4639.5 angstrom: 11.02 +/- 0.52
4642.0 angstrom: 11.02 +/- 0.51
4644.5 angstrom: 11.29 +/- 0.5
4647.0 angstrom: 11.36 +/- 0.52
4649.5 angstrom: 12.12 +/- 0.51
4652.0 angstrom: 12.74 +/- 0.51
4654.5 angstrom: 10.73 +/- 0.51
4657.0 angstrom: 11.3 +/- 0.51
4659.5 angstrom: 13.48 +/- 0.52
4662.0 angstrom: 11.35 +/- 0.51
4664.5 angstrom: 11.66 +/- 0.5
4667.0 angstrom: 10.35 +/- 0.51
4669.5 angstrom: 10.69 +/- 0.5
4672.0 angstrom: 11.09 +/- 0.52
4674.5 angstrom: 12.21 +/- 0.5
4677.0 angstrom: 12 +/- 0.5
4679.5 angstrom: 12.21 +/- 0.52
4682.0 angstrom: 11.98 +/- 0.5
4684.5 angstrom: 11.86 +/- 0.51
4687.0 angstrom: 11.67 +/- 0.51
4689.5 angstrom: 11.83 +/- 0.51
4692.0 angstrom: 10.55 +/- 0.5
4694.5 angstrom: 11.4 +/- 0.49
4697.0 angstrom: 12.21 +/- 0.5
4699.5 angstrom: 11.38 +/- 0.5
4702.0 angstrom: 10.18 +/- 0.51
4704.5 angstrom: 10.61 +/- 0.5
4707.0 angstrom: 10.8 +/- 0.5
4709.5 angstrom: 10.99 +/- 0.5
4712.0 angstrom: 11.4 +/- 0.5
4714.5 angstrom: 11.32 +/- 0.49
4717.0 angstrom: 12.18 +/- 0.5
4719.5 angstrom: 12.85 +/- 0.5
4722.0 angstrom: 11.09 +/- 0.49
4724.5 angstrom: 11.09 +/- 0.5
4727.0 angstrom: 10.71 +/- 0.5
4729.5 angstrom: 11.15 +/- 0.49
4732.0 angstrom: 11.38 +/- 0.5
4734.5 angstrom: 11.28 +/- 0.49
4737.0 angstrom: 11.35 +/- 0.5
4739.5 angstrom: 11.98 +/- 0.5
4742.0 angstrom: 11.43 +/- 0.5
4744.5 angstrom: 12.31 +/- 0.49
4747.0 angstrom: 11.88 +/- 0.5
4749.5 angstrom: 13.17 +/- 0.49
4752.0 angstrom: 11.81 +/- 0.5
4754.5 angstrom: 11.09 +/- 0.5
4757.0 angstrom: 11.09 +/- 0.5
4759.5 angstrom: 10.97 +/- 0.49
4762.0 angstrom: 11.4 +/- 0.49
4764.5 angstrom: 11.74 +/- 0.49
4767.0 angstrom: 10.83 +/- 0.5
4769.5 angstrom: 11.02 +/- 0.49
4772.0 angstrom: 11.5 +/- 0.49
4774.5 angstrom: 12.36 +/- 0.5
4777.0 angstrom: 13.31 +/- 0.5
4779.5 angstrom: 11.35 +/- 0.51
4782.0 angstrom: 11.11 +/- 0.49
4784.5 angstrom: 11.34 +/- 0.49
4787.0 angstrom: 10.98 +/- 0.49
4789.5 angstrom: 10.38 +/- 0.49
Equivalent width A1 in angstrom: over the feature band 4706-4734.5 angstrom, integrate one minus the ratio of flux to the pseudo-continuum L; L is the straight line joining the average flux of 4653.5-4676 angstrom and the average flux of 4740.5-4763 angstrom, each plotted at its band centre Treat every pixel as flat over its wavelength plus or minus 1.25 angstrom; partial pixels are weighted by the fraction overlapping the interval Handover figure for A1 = 0.6 angstrom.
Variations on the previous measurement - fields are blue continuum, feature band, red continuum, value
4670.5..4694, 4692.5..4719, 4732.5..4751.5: 1.12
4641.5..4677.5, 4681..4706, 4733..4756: 0.64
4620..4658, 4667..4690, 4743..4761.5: 0.16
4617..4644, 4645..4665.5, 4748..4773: -0.15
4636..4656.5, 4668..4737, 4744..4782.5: 1.32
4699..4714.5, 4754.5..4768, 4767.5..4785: 0.37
